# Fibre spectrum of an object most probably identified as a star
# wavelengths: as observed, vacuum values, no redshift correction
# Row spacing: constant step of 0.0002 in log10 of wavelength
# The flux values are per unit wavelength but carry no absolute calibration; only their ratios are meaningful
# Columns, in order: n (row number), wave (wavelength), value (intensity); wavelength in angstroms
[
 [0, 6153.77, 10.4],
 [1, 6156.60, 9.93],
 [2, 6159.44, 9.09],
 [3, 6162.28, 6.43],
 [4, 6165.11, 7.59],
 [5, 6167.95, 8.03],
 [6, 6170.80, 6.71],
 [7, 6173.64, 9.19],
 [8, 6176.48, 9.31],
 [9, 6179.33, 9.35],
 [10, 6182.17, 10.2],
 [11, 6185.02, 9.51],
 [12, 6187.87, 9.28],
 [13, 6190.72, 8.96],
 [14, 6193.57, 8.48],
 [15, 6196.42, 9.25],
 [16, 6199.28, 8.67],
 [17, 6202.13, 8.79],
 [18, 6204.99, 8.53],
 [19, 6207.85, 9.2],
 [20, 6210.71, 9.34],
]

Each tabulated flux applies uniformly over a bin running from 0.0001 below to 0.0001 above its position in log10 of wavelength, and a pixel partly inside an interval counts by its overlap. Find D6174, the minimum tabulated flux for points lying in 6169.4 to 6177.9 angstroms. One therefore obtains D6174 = 6.71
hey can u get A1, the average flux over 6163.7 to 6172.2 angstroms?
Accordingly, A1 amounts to 7.44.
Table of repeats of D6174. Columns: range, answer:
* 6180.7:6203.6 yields 8.48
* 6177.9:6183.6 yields 9.35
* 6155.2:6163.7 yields 6.43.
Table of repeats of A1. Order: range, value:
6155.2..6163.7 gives 8.48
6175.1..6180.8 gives 9.34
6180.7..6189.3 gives 9.66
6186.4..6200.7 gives 8.93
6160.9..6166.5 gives 7.02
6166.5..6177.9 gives 8.31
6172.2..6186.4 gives 9.51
